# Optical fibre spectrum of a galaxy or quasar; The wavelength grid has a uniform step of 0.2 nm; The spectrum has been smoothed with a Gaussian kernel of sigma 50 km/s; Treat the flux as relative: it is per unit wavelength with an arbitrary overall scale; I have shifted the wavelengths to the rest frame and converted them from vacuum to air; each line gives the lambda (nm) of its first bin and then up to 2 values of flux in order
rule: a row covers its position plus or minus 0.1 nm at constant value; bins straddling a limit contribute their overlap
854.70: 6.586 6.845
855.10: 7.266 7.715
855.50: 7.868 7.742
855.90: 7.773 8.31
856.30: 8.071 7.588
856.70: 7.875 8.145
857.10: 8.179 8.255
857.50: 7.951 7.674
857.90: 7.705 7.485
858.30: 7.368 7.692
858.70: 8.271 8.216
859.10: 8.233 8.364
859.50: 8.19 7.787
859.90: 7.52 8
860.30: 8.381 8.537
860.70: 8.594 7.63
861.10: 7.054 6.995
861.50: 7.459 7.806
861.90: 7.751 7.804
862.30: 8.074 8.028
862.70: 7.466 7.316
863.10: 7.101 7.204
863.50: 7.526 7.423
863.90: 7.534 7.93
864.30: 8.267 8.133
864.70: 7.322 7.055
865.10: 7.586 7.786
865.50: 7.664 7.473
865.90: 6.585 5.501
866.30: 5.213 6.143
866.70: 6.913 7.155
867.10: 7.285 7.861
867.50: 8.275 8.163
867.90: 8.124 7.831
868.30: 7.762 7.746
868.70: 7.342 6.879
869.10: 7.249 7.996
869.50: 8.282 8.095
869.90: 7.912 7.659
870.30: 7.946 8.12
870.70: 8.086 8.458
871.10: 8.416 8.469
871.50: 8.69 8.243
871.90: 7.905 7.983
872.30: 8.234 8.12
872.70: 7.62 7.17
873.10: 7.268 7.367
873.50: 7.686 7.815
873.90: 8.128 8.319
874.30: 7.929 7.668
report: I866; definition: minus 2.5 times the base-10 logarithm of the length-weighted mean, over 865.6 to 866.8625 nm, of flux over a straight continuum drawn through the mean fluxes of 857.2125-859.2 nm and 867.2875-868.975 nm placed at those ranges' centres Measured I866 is 0.22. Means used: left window 7.88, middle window 6.35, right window 7.78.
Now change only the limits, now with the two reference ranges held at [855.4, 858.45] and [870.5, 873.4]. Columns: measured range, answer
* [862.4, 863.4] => 0.070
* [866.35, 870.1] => 0.054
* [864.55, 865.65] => 0.060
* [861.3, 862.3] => 0.033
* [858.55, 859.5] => -0.047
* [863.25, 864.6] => 0.027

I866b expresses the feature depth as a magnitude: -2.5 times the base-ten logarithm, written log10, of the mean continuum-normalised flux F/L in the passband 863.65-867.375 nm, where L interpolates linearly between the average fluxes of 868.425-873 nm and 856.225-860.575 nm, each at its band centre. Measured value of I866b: 0.11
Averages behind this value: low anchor 7.97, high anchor 7.94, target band 7.19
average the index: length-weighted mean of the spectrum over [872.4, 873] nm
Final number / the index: 7.64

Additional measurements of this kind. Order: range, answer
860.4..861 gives 8.25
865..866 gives 7.42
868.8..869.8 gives 7.7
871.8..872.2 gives 7.94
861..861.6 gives 7.17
